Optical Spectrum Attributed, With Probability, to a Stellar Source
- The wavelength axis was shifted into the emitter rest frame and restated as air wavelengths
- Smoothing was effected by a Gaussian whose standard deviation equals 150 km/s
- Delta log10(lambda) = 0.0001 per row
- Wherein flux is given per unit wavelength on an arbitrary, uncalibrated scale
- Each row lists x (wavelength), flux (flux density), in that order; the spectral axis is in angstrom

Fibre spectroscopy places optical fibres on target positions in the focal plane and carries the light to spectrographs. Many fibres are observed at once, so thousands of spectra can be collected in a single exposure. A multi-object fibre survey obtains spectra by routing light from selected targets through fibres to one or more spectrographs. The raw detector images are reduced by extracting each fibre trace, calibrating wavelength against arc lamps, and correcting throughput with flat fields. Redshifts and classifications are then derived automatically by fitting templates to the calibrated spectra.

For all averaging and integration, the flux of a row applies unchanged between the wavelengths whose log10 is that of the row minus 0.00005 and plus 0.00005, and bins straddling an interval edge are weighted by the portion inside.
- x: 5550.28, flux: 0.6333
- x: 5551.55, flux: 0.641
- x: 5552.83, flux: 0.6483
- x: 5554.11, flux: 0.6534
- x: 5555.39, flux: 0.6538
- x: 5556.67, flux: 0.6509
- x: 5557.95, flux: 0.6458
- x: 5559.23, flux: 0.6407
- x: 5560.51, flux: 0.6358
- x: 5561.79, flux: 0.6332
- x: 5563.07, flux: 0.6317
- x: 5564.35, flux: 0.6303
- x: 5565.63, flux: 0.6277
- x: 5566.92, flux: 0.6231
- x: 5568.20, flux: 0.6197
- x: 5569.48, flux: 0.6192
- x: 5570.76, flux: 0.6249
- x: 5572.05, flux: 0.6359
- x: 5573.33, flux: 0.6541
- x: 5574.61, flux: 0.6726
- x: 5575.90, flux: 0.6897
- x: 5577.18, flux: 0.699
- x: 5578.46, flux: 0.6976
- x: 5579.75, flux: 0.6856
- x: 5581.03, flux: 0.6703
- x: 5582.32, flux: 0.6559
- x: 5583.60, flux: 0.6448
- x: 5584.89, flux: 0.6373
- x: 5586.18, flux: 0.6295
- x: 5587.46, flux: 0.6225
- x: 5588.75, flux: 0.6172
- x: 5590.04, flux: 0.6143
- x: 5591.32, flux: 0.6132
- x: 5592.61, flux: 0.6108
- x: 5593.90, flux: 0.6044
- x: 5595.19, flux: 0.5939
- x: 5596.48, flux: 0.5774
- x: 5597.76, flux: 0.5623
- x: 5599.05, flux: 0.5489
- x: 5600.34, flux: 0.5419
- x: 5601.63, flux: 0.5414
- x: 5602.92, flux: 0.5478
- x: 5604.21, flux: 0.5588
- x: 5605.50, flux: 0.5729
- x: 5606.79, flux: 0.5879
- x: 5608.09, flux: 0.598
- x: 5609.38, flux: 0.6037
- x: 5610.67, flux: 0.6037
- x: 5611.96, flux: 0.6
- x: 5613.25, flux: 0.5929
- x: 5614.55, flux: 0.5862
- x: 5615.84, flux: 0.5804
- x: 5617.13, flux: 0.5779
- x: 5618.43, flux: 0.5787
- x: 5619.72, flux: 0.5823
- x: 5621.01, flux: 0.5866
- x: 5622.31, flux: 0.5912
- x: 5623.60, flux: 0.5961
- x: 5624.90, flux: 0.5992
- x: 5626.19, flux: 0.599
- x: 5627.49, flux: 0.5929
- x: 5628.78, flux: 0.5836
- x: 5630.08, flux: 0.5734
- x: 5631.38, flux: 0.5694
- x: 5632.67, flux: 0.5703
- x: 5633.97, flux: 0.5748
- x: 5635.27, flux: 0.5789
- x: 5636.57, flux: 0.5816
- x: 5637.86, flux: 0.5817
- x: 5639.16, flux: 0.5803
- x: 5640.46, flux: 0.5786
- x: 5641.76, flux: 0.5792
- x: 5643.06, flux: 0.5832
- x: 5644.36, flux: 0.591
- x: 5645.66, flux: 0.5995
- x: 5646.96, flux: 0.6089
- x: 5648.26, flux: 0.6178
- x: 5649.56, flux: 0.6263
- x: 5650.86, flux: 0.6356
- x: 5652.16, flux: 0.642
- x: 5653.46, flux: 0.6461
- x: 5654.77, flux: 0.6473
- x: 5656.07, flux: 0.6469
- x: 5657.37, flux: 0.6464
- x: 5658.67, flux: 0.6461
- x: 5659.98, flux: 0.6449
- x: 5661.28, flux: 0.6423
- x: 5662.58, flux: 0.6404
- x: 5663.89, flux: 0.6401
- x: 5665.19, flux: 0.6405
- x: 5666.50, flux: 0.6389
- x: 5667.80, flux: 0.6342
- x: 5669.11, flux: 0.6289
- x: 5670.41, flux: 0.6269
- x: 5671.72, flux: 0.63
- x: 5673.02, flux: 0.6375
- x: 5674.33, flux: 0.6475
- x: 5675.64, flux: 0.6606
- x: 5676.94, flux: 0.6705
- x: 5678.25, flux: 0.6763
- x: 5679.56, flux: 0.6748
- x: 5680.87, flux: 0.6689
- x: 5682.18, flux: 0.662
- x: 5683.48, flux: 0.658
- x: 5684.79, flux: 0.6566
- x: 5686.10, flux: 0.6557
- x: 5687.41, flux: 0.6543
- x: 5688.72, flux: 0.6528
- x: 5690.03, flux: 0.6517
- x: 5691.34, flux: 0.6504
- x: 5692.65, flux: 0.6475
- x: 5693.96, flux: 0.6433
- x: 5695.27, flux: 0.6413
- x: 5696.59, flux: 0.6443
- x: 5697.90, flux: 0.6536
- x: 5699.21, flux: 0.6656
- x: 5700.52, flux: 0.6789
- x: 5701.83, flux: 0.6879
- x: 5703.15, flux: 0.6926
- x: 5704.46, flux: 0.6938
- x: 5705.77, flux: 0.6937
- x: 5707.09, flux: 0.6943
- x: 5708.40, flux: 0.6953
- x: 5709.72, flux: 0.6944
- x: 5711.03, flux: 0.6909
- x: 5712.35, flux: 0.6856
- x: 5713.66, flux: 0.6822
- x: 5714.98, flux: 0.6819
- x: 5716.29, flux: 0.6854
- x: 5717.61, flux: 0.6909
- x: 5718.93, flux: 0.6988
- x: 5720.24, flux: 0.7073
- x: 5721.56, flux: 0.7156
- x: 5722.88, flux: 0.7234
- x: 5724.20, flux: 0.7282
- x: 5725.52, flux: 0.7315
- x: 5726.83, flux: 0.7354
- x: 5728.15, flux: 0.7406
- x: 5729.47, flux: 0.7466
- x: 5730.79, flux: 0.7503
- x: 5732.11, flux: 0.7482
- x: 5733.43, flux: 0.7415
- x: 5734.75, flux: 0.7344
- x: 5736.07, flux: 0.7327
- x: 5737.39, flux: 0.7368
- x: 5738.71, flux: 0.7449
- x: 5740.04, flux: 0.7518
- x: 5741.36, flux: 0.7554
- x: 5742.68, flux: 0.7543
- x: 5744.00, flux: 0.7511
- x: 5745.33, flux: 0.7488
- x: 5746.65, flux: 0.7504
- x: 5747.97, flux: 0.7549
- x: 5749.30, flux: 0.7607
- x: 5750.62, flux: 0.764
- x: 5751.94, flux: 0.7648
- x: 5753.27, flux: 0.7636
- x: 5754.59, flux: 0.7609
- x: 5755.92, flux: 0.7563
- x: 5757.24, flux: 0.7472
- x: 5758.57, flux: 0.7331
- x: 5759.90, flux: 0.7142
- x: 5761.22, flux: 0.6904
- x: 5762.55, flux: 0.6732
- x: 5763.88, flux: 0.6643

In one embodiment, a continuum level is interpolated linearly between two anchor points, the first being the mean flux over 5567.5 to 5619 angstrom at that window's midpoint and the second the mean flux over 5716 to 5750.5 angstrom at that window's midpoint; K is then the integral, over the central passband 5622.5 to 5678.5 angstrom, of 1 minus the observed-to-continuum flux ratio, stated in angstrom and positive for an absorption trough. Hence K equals 3.9 angstrom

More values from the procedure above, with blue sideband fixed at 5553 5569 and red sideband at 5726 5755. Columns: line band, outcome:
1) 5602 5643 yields 5.61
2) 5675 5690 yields 1.07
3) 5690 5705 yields 1.24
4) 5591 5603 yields 1.55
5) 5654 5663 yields 0.69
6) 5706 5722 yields 0.87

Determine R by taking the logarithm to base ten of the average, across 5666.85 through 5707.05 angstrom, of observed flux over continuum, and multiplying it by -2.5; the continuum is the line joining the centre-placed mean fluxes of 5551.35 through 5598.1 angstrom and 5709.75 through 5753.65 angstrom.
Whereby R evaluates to 0.07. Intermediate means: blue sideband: 0.637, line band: 0.658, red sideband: 0.731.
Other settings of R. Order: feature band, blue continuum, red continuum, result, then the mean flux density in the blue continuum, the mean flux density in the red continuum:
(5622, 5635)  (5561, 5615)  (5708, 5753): 0.11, 0.616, 0.729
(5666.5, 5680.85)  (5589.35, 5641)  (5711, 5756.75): 0.01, 0.583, 0.734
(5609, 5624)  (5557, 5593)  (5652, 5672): 0.09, 0.643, 0.64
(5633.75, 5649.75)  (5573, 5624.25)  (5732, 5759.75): 0.10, 0.608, 0.75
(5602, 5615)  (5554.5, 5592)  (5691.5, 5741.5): 0.13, 0.644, 0.703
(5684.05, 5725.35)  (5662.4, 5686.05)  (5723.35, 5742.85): 0.03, 0.65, 0.742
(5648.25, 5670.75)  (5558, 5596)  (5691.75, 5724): 0.05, 0.639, 0.683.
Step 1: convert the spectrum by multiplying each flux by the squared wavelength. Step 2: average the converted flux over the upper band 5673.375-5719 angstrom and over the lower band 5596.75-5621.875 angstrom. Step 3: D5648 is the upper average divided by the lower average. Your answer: 1.2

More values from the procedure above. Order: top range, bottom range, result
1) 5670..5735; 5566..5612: 1.16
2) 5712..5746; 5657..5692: 1.14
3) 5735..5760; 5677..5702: 1.16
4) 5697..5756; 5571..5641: 1.25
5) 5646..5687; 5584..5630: 1.12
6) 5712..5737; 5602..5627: 1.28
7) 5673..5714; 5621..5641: 1.17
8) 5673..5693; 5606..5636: 1.15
